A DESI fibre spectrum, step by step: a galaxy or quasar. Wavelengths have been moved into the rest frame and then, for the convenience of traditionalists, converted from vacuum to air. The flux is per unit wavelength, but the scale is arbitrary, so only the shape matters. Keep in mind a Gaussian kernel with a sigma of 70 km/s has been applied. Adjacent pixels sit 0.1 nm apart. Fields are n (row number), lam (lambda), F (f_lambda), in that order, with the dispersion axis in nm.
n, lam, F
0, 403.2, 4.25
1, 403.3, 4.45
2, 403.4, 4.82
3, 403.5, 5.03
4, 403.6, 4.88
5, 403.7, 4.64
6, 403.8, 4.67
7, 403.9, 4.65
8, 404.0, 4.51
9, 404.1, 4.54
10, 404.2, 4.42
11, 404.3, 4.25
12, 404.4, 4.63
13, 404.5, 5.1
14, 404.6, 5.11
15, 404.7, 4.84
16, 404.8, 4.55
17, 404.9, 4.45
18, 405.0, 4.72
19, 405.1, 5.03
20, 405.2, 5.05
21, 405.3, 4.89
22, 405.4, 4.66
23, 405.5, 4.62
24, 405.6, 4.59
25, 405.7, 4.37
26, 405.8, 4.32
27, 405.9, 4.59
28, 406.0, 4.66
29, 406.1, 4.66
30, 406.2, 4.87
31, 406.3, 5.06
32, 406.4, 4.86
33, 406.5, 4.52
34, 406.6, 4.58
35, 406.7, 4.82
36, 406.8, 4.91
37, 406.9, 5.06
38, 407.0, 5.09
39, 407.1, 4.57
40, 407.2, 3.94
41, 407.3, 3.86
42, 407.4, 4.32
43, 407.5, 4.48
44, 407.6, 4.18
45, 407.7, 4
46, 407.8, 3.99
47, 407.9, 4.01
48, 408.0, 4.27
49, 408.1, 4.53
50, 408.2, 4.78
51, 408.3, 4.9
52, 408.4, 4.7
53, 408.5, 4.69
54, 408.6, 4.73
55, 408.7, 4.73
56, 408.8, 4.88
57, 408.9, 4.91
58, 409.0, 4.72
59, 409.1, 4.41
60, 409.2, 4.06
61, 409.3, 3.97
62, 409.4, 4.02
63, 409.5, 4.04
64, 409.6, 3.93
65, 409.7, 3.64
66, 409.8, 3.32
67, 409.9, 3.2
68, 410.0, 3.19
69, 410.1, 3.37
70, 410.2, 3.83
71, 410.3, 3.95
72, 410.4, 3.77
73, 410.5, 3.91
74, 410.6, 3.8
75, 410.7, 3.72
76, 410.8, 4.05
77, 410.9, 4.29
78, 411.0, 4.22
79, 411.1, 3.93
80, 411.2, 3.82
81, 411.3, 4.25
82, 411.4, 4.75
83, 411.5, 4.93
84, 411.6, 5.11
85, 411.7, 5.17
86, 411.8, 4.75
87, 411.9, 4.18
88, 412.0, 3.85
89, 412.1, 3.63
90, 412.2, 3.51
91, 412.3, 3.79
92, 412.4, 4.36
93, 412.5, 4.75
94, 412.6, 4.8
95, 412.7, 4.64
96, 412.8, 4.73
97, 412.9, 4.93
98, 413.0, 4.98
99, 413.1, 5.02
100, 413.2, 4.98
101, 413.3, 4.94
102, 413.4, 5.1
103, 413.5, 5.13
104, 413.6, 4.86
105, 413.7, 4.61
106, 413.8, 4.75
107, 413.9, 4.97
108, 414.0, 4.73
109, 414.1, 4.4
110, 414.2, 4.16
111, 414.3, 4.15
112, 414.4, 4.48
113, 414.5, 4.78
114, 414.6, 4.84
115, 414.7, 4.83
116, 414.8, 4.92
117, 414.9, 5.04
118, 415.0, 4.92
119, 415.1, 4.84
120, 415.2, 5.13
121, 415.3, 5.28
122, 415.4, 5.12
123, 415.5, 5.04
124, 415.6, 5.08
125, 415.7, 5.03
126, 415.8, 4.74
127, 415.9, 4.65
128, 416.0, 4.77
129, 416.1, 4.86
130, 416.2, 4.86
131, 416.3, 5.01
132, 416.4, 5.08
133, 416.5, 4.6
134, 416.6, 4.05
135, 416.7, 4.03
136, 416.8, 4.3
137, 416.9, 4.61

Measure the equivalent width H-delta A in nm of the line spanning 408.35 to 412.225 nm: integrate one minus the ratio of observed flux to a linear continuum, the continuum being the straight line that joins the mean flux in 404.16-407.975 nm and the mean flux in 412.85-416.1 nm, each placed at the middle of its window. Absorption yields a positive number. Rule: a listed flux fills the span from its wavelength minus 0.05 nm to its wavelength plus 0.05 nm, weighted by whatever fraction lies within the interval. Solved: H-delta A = 0.46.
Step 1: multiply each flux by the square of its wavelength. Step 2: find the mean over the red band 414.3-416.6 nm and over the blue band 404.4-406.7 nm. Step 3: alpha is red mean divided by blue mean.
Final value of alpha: 1.08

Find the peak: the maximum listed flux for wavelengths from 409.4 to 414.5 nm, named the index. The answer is 5.17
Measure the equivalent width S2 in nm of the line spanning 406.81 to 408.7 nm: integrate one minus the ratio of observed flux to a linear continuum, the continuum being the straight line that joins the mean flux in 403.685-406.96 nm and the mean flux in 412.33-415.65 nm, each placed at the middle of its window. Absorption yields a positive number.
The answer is 0.11 nm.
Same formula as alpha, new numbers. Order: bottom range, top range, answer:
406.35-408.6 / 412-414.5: 1.05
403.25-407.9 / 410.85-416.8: 1.05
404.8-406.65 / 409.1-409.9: 0.84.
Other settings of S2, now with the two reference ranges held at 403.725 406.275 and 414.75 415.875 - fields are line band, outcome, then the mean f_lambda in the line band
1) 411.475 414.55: 0.20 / 4.62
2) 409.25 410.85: 0.37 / 3.73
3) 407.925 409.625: 0.11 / 4.49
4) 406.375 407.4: 0.03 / 4.6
